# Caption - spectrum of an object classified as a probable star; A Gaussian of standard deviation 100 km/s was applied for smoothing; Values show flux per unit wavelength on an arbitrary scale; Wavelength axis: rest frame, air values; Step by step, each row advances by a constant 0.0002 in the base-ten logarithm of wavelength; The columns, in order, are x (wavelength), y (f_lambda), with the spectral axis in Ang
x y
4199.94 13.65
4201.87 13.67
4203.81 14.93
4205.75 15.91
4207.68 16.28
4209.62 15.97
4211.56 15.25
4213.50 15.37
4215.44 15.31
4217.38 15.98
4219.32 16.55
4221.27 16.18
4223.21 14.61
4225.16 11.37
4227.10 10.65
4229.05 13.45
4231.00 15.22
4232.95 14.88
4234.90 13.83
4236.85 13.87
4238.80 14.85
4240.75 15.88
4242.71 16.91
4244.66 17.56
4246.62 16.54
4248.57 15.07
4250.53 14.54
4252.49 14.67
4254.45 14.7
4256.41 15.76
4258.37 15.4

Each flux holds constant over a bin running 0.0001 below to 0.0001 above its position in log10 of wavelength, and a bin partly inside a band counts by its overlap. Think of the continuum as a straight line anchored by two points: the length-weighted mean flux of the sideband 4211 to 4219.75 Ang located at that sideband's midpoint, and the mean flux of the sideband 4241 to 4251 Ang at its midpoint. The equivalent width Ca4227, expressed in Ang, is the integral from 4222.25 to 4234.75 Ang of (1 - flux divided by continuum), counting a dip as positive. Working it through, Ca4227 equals 2.0 Ang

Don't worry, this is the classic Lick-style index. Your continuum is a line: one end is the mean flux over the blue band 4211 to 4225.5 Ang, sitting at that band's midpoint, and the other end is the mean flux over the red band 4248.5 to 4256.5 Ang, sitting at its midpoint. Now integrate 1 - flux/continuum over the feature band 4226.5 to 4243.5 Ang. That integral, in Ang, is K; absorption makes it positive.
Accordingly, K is 0.66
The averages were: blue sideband 15.2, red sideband 14.8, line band 14.4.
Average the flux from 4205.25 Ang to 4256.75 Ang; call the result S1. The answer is 15.1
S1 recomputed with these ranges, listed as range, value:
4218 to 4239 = 14.1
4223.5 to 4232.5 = 12.9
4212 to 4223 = 15.8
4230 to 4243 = 15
